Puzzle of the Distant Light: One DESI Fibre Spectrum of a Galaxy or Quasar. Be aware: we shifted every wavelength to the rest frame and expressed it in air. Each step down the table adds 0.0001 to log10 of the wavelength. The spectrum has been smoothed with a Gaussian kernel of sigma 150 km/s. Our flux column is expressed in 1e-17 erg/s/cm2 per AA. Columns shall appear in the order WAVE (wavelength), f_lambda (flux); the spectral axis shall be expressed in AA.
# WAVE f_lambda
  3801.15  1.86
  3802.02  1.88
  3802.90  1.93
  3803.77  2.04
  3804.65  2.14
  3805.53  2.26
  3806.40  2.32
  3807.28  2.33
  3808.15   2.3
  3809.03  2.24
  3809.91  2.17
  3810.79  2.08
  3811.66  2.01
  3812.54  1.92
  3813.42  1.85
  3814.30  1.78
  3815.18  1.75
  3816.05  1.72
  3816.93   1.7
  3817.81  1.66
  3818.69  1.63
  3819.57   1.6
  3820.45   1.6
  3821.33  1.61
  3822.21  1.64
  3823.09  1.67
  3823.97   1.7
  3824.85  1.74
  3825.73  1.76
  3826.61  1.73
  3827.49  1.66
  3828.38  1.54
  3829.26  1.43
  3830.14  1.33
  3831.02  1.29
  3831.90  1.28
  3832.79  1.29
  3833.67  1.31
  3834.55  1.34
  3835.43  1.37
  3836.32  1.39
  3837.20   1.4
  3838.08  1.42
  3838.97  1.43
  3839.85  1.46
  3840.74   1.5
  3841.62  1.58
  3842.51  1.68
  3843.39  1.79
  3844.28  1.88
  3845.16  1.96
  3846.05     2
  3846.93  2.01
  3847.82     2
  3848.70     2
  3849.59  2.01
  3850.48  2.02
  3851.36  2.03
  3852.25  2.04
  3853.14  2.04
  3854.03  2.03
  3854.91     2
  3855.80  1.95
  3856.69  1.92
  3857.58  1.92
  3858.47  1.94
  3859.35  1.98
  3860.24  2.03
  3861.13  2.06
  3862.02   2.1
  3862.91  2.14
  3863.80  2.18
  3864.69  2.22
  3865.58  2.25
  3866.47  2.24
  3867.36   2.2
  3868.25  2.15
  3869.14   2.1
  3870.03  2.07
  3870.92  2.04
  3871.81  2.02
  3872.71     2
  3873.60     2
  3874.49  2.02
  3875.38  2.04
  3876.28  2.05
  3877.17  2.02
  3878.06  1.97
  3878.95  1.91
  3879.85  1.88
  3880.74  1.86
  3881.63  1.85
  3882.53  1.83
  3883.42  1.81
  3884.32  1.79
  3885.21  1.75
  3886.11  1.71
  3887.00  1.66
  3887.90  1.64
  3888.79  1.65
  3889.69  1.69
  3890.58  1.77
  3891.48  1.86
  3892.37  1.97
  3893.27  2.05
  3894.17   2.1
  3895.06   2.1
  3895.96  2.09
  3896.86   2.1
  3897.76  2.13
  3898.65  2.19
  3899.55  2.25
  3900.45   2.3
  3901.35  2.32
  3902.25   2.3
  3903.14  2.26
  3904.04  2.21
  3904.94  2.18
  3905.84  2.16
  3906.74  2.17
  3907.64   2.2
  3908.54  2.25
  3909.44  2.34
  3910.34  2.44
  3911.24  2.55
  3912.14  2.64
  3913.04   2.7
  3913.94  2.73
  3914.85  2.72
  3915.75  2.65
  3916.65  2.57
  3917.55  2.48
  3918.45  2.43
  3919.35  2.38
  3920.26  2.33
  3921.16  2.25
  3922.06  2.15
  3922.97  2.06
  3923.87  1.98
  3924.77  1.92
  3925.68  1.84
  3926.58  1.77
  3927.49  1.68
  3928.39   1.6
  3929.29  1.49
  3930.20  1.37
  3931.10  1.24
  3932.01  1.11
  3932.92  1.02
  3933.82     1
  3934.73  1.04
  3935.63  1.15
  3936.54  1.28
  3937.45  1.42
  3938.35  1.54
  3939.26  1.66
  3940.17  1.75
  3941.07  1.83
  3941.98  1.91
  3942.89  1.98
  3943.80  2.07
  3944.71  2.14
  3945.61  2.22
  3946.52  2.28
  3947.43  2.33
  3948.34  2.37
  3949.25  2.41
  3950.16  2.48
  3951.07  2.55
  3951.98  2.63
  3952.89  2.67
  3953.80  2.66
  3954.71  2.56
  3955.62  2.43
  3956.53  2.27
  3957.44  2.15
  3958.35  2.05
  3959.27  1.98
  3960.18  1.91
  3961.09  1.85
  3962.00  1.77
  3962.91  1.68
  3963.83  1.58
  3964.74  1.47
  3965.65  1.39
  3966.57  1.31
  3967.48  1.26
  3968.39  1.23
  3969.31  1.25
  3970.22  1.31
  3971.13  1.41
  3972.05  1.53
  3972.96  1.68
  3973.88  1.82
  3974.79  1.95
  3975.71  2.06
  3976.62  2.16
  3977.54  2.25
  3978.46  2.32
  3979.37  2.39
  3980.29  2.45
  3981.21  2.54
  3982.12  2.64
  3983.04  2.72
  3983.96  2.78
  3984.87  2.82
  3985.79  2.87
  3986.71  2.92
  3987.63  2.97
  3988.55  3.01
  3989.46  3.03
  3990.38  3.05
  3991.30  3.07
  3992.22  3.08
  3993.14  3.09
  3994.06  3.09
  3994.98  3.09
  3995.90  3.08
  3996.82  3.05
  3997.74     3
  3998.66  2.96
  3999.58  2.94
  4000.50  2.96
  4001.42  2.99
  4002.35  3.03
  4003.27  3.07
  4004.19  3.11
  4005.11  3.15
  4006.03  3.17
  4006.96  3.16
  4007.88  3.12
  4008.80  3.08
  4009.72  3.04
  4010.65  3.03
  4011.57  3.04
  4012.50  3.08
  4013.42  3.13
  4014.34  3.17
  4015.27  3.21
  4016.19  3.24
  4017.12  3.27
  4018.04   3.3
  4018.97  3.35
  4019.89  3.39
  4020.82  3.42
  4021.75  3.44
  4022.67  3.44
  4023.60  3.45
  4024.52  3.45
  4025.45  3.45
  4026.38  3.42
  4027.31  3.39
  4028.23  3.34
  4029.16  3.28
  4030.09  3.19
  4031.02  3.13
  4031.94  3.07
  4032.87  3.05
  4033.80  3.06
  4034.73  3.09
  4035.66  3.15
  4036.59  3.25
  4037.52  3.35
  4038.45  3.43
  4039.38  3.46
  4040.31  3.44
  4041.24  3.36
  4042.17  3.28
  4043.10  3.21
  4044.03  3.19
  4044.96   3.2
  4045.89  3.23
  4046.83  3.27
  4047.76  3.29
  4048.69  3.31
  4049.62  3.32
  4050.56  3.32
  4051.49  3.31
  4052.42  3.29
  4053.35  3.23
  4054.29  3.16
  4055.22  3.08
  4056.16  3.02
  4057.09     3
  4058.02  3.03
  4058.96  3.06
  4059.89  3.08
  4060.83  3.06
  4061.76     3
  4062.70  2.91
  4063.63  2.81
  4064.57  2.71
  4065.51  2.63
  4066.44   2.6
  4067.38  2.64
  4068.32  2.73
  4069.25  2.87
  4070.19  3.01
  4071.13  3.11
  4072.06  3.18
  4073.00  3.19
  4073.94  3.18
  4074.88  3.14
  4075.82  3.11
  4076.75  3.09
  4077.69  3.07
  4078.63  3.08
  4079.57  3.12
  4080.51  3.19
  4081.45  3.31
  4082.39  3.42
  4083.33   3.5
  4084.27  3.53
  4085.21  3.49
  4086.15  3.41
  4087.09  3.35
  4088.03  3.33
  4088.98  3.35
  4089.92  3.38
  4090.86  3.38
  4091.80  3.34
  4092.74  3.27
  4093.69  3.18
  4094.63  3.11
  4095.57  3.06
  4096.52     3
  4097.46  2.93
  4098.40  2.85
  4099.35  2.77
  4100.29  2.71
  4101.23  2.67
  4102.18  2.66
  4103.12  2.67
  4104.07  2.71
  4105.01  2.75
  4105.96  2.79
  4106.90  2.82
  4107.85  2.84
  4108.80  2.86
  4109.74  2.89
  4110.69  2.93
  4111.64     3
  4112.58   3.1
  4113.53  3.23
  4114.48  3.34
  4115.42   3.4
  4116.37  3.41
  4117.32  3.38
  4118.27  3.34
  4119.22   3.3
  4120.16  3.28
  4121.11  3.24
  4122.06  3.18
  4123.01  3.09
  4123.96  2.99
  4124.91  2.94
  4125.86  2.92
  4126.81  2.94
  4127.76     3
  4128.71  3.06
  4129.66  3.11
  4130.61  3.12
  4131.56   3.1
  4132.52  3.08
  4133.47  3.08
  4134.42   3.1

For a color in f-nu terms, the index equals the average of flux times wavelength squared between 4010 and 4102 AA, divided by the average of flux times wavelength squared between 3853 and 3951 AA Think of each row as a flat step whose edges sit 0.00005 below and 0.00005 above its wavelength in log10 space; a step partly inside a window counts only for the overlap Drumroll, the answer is 1.70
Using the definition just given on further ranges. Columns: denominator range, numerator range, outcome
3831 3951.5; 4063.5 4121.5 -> 1.74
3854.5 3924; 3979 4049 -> 1.58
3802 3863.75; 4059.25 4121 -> 1.94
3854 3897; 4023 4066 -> 1.76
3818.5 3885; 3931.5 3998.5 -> 1.25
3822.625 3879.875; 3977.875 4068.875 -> 1.83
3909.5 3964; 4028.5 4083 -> 1.63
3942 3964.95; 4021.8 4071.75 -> 1.52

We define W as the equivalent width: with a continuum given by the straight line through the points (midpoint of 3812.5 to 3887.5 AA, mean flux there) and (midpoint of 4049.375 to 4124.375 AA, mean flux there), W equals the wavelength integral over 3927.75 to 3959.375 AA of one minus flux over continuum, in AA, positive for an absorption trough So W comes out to 5.8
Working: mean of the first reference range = 1.81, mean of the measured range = 1.9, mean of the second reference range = 3.09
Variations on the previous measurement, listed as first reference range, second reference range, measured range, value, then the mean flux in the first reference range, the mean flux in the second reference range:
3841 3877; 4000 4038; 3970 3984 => 3.8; 2.01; 3.21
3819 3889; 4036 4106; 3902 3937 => 2.9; 1.82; 3.12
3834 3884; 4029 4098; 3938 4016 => 6.0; 1.91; 3.16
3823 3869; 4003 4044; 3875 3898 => 2.5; 1.8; 3.24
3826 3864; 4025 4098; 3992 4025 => -3.9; 1.75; 3.17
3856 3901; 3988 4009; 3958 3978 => 8.0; 1.99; 3.06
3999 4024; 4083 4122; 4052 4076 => 1.1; 3.18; 3.11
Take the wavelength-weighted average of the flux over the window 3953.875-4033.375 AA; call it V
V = 2.69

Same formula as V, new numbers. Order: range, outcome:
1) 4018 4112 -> 3.13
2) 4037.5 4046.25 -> 3.32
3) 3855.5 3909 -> 2.03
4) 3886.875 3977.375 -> 1.98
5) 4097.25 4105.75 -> 2.74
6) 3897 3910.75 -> 2.24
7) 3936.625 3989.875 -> 2.11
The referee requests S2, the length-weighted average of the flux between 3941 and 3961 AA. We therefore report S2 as 2.27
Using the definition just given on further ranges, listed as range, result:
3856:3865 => 2.04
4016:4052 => 3.3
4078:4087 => 3.33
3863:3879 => 2.09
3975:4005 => 2.83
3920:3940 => 1.58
